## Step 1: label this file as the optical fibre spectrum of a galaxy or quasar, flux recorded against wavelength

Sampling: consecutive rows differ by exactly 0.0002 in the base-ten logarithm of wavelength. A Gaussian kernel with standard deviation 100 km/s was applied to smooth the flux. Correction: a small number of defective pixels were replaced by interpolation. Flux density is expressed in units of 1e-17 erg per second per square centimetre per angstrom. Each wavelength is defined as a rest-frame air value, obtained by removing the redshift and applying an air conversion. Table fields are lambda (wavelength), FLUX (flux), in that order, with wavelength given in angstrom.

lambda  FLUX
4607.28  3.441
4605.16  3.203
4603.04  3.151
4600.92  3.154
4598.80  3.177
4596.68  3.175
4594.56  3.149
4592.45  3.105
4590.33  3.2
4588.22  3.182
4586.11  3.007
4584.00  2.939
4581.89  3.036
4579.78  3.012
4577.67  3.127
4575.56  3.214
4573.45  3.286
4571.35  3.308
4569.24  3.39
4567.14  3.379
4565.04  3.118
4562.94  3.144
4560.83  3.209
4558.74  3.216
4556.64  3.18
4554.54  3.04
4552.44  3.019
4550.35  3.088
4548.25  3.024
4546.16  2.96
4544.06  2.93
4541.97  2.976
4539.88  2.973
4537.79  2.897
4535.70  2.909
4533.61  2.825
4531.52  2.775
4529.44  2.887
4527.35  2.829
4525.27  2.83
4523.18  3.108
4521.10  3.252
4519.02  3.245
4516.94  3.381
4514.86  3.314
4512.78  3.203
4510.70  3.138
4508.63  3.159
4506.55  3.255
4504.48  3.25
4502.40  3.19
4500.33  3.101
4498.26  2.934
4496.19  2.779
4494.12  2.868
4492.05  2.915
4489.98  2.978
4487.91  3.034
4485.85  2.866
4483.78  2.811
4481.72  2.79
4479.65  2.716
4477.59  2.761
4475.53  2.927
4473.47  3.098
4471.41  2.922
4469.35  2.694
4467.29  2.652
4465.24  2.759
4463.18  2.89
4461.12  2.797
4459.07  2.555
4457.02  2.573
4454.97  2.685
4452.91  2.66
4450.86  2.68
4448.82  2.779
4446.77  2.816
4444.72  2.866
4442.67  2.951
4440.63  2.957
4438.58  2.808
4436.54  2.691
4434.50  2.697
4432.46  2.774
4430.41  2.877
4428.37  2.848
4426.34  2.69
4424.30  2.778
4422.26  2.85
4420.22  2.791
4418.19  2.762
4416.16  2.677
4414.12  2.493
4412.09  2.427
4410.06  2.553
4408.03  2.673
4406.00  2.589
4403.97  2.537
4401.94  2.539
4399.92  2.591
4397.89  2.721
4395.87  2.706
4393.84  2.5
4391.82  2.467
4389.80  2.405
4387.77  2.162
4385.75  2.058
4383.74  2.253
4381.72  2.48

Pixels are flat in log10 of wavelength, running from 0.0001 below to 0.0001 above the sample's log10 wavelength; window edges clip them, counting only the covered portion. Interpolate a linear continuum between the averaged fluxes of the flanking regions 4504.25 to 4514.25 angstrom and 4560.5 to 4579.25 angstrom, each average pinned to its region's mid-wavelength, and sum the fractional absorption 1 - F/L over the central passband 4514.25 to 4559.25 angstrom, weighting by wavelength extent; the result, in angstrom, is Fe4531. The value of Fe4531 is 2.7 angstrom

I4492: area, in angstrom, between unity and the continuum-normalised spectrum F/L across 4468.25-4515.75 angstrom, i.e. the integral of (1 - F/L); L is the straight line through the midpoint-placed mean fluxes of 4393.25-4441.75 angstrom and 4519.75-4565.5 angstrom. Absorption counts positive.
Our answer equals -1.72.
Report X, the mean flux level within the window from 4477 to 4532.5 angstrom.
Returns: 3.02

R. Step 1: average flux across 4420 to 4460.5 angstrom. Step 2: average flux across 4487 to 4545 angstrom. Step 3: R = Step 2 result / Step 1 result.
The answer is 1.10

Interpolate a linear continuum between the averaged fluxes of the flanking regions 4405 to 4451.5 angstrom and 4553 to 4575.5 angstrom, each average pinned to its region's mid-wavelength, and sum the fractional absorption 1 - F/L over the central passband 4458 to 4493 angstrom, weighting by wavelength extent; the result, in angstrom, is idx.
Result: 0.9 angstrom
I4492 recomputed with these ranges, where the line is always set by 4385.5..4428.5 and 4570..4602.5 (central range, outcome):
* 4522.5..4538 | 0.5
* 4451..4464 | 0.3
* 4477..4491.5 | -0.2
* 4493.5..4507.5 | -0.9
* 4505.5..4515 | -1.0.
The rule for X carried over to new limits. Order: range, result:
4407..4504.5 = 2.8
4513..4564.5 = 3.05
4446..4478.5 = 2.77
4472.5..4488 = 2.87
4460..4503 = 2.88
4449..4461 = 2.66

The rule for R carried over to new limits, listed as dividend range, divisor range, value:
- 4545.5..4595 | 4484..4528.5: 1.02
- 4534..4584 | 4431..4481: 1.11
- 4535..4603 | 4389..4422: 1.20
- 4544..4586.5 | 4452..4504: 1.10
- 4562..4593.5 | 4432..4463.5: 1.15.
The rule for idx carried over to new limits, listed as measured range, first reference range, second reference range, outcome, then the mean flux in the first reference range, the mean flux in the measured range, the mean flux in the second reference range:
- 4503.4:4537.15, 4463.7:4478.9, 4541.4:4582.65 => -1.0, 2.83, 3.08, 3.14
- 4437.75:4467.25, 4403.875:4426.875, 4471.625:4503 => 0.2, 2.66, 2.77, 2.91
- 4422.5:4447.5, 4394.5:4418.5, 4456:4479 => -1.2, 2.6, 2.81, 2.78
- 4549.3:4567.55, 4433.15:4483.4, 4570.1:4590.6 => -0.5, 2.78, 3.15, 3.13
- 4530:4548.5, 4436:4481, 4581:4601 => 0.4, 2.78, 2.91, 3.11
